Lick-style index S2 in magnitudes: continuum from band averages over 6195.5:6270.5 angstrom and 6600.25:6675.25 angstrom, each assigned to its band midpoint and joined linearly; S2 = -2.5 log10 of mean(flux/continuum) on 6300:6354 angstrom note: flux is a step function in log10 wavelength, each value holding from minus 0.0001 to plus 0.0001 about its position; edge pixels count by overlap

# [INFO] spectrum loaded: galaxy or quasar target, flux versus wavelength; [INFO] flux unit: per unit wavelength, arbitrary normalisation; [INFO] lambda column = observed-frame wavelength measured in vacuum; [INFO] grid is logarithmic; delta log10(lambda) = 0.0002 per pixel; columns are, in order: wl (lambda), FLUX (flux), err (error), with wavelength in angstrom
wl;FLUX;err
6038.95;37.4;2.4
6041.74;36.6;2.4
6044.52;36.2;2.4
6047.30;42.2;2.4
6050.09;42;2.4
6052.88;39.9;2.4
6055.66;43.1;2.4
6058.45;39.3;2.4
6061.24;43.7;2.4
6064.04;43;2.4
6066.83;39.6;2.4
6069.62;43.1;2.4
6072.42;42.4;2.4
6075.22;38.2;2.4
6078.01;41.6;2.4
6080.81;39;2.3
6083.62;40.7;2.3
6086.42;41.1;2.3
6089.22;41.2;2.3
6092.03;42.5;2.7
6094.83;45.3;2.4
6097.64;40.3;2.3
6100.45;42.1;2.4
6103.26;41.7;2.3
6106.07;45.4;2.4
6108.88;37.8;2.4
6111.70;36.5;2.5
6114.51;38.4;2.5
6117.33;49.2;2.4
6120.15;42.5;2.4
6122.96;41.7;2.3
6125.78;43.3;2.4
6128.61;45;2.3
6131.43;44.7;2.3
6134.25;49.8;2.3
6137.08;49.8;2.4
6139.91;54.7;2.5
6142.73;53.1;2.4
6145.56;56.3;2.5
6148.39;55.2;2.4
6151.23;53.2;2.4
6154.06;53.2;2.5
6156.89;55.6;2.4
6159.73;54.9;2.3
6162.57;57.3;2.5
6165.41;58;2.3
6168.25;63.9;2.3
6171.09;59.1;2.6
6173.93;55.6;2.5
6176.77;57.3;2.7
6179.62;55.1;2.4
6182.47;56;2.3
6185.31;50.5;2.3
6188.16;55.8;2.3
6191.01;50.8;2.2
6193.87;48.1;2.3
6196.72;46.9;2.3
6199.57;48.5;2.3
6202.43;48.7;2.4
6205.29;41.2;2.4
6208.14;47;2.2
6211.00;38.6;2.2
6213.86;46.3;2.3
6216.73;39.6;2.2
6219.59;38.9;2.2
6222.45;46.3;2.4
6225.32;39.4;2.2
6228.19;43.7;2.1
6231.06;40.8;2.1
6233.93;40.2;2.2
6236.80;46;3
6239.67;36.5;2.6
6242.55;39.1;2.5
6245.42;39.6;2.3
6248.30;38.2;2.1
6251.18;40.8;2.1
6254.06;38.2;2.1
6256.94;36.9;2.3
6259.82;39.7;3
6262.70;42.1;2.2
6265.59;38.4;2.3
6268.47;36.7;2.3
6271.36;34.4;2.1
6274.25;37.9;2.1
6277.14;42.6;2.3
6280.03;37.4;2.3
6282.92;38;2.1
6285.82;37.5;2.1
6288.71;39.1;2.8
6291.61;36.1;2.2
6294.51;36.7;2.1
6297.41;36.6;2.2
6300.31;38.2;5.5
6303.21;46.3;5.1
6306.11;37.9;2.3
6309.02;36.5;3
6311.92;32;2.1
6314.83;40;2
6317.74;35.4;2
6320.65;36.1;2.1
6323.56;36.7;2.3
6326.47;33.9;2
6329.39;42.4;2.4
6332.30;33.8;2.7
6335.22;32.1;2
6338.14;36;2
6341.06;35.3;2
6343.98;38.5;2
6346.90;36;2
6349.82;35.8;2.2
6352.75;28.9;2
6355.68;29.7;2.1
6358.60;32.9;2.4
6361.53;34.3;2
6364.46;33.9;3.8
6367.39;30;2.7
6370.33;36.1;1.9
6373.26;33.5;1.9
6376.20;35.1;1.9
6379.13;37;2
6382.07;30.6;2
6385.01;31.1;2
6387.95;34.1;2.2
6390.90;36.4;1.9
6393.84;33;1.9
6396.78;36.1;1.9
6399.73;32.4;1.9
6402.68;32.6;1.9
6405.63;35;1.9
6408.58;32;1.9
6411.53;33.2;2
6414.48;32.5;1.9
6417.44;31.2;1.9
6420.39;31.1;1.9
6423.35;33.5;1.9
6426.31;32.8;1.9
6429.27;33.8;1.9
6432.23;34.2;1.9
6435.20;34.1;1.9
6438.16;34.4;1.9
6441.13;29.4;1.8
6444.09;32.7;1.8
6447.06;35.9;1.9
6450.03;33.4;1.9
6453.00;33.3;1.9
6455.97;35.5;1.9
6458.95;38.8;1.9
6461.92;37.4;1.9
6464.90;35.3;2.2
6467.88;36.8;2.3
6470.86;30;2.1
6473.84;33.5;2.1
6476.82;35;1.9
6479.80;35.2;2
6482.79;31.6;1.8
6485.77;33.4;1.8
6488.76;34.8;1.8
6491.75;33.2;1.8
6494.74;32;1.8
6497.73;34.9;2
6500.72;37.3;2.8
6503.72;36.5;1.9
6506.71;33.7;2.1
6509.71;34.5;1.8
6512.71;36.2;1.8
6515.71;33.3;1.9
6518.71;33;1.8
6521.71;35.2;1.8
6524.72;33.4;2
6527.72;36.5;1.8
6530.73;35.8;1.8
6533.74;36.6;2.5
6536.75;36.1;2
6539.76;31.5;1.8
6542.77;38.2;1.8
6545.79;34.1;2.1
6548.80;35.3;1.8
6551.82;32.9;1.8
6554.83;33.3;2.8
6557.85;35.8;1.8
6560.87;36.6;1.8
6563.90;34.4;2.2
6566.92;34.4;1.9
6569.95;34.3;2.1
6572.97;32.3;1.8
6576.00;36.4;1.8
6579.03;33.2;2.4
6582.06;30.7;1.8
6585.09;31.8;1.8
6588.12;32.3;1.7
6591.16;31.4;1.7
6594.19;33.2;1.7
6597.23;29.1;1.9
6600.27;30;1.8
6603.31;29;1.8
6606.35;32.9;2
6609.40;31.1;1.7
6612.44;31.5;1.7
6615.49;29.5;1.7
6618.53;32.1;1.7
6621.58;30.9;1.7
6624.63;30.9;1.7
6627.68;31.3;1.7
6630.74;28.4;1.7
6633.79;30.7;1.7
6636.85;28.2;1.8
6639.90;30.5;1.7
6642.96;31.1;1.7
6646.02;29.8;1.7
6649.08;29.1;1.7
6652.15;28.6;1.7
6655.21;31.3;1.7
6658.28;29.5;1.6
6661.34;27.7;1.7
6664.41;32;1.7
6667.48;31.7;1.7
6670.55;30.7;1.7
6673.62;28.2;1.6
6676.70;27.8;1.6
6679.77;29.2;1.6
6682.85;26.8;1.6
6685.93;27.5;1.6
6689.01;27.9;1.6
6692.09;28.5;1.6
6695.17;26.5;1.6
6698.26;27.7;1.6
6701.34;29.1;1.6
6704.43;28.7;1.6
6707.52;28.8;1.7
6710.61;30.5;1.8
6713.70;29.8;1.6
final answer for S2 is 0.07 mag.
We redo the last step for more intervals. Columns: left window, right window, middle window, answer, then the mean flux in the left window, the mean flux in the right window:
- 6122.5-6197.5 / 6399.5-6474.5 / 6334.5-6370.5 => 0.17 mag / 53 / 33.7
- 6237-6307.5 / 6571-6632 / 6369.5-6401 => 0.06 mag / 38.7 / 31.4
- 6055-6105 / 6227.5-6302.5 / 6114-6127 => -0.06 mag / 41.5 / 38.9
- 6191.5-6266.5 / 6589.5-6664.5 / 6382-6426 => 0.12 mag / 42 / 30.4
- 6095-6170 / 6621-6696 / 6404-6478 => 0.11 mag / 48.6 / 29.4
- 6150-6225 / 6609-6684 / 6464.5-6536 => 0.06 mag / 50.8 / 29.9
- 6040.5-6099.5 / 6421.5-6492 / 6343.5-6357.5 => 0.08 mag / 41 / 34.1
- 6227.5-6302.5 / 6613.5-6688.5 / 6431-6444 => 0.06 mag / 38.9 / 29.7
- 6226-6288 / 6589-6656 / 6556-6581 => -0.09 mag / 39.3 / 30.5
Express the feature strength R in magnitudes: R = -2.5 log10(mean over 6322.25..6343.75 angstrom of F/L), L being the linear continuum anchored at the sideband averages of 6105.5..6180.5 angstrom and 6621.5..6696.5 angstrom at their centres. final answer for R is 0.192 mag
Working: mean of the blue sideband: 50.7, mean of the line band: 35.9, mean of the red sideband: 29.4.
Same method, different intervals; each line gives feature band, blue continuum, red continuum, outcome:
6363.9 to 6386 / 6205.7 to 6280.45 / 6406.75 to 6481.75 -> 0.08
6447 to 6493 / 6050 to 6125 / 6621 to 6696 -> -0.04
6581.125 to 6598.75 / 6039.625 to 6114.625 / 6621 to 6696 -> -0.02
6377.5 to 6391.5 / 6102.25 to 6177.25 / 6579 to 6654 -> 0.19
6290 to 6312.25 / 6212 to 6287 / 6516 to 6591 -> 0.03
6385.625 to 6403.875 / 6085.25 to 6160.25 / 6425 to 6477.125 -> 0.07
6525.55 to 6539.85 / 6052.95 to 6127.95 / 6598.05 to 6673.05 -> -0.10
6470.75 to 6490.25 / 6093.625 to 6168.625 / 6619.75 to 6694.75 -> 0.07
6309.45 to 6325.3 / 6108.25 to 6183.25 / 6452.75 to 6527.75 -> 0.19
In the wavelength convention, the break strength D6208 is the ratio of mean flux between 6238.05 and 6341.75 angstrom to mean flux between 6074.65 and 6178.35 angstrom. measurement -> 0.79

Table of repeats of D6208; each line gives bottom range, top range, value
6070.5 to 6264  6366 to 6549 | 0.74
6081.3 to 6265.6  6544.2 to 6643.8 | 0.69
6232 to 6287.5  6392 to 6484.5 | 0.87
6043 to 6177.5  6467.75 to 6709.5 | 0.69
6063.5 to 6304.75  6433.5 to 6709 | 0.73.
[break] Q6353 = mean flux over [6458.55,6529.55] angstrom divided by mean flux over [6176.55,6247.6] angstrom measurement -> 0.76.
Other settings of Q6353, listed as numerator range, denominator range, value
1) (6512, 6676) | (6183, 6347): 0.80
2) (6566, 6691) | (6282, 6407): 0.87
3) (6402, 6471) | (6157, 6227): 0.67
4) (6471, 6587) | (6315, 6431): 1.01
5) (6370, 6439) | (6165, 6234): 0.69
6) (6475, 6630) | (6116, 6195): 0.64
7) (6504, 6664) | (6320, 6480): 0.95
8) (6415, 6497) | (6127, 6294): 0.73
